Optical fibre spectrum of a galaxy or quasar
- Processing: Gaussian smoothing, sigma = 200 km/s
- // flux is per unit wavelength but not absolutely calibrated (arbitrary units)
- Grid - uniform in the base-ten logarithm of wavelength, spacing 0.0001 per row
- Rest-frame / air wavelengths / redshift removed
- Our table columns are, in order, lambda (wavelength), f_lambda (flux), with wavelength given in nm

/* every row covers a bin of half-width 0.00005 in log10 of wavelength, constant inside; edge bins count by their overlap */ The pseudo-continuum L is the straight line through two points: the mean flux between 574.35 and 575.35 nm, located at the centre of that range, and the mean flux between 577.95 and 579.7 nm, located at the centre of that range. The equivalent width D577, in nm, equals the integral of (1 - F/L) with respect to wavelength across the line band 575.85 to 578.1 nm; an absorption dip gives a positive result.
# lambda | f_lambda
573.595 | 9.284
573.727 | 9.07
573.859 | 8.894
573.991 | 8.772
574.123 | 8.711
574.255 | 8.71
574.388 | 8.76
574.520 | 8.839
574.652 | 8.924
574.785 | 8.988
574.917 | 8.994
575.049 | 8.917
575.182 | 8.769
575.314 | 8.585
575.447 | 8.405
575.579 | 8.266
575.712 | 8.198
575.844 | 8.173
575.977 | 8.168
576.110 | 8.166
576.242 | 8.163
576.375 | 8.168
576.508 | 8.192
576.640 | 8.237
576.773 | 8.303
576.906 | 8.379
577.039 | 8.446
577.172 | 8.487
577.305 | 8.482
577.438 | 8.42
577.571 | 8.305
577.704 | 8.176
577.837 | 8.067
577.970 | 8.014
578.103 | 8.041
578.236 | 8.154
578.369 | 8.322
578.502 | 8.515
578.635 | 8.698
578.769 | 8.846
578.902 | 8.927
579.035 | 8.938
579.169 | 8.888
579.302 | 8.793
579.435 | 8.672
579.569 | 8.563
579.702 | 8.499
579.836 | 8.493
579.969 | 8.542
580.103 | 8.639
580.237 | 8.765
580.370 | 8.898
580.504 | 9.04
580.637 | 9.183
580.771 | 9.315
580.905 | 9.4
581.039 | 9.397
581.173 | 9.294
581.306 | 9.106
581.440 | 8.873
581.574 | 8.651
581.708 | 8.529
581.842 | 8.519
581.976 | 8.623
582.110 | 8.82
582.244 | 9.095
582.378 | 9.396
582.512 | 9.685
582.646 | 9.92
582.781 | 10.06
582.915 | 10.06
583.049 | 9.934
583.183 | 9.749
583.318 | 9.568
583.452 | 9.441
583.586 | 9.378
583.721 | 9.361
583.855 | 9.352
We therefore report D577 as 0.12 nm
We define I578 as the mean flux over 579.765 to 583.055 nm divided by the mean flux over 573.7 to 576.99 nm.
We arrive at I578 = 1.07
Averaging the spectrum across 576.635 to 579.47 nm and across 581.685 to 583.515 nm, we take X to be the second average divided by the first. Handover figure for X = 1.1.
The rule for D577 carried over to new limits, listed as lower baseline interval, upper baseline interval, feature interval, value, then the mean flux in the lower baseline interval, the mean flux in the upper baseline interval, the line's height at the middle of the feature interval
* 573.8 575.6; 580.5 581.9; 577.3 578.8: 0.10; 8.77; 9.03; 8.9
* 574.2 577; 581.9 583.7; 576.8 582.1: 0.22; 8.49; 9.51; 9.03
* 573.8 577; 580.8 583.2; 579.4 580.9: 0.04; 8.53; 9.28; 9.07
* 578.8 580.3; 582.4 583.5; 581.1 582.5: 0.07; 8.7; 9.79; 9.42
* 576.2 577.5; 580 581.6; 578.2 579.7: 0.01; 8.33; 9.04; 8.71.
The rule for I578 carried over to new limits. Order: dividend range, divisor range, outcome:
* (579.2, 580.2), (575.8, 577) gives 1.05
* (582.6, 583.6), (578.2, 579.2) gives 1.13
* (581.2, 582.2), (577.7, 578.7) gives 1.06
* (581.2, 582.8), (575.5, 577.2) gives 1.10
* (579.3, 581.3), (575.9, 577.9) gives 1.08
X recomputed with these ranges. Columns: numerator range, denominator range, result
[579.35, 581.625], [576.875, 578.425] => 1.08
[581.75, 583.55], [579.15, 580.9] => 1.07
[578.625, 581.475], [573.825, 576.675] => 1.04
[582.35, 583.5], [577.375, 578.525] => 1.19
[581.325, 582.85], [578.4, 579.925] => 1.05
